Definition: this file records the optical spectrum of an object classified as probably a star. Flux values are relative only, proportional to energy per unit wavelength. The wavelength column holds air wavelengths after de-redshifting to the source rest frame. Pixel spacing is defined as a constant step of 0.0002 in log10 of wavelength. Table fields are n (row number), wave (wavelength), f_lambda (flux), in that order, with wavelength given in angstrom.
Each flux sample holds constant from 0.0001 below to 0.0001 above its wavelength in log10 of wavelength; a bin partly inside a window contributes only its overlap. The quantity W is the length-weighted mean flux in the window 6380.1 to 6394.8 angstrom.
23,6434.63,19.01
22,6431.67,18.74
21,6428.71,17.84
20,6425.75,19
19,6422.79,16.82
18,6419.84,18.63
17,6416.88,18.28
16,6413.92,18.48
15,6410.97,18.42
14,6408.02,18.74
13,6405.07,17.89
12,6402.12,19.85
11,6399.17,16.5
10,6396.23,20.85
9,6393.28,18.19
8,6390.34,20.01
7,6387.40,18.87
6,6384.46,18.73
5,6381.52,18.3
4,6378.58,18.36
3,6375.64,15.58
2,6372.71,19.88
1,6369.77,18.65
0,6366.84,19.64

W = 18.8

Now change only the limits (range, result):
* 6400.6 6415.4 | 18.7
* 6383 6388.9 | 18.8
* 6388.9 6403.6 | 19.1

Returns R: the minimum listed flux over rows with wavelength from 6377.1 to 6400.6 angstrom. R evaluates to 16.5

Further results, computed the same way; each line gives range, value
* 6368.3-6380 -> 15.58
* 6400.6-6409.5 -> 17.89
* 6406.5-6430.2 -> 16.82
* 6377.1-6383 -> 18.3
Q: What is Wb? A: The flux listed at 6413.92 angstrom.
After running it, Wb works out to 18.48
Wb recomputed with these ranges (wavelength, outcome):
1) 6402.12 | 19.85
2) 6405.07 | 17.89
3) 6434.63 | 19.01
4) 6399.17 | 16.5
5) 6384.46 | 18.73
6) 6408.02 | 18.74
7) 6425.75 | 19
